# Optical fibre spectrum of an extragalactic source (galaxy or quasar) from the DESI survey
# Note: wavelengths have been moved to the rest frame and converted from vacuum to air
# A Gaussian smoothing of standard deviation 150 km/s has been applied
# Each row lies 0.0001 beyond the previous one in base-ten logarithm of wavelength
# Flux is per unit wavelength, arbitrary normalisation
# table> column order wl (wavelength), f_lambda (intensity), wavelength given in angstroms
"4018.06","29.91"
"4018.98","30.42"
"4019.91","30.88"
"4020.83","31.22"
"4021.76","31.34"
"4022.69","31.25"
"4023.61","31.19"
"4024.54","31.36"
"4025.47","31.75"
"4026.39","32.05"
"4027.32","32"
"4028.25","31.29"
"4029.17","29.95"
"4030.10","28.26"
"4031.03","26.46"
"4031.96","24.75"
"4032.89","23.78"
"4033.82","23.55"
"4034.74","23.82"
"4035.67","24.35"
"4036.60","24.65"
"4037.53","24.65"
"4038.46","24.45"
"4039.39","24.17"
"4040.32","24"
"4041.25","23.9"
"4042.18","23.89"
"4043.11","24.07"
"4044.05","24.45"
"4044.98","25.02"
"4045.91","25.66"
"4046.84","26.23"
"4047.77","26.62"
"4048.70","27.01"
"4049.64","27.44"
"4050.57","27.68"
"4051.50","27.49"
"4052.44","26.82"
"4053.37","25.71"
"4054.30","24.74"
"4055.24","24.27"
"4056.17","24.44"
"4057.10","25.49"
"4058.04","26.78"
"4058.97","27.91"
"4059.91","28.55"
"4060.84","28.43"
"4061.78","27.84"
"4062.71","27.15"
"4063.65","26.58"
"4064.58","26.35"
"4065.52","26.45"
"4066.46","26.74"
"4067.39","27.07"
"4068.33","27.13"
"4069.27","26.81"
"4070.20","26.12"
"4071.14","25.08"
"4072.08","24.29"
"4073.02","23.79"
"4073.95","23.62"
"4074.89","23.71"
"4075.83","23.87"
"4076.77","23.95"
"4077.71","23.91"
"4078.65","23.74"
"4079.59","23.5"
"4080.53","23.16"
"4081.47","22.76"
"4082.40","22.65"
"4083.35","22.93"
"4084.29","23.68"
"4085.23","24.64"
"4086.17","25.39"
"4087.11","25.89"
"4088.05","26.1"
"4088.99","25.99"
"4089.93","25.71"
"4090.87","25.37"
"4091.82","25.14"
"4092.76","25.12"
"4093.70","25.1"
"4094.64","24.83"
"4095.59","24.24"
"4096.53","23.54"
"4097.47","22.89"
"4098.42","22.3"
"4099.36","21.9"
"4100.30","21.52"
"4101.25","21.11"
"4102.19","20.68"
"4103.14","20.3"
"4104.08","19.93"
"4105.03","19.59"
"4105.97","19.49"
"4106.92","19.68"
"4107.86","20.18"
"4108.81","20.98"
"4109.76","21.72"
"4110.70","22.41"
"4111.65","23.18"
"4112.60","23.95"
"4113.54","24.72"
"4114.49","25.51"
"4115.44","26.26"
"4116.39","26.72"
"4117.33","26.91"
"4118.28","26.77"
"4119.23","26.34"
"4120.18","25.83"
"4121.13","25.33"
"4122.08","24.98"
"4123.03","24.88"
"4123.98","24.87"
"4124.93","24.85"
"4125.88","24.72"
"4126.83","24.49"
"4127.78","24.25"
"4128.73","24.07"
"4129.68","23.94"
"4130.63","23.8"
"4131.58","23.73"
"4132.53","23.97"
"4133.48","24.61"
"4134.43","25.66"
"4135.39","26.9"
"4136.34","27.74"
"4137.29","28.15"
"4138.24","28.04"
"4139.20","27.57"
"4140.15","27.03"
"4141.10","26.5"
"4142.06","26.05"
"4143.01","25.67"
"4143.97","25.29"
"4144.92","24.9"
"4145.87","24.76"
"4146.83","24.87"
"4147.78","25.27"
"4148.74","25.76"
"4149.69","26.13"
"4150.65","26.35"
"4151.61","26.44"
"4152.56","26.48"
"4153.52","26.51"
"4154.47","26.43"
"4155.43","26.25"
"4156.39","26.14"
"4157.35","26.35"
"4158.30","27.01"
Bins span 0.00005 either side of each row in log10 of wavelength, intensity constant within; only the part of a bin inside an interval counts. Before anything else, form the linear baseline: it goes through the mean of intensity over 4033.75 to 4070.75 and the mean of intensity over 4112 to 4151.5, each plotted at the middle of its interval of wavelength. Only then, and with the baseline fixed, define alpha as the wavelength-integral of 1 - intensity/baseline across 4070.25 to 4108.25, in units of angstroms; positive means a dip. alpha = 3.6 angstroms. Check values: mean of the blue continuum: 25.9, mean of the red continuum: 25.6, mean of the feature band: 23.3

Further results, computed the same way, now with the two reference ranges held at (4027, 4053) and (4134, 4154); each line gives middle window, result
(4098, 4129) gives 3.4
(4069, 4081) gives 0.8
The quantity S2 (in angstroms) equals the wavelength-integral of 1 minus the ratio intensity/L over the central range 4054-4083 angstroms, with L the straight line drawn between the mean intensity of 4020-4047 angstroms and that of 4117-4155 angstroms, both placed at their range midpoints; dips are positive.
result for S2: 1.3 angstroms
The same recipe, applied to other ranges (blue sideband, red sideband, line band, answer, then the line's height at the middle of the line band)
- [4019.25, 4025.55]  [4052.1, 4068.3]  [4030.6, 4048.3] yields 2.69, 29.1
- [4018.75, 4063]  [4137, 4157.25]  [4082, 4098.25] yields 1.23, 26.7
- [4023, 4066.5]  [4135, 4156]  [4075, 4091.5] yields 1.37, 26.5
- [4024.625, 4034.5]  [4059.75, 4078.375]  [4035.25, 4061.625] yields 1.39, 27.2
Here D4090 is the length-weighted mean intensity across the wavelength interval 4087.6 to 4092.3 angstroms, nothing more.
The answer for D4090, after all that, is 25.7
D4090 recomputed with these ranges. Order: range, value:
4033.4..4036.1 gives 24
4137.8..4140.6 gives 27.5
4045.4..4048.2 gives 26.2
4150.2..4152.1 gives 26.4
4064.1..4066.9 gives 26.5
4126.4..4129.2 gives 24.3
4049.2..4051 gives 27.6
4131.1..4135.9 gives 25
